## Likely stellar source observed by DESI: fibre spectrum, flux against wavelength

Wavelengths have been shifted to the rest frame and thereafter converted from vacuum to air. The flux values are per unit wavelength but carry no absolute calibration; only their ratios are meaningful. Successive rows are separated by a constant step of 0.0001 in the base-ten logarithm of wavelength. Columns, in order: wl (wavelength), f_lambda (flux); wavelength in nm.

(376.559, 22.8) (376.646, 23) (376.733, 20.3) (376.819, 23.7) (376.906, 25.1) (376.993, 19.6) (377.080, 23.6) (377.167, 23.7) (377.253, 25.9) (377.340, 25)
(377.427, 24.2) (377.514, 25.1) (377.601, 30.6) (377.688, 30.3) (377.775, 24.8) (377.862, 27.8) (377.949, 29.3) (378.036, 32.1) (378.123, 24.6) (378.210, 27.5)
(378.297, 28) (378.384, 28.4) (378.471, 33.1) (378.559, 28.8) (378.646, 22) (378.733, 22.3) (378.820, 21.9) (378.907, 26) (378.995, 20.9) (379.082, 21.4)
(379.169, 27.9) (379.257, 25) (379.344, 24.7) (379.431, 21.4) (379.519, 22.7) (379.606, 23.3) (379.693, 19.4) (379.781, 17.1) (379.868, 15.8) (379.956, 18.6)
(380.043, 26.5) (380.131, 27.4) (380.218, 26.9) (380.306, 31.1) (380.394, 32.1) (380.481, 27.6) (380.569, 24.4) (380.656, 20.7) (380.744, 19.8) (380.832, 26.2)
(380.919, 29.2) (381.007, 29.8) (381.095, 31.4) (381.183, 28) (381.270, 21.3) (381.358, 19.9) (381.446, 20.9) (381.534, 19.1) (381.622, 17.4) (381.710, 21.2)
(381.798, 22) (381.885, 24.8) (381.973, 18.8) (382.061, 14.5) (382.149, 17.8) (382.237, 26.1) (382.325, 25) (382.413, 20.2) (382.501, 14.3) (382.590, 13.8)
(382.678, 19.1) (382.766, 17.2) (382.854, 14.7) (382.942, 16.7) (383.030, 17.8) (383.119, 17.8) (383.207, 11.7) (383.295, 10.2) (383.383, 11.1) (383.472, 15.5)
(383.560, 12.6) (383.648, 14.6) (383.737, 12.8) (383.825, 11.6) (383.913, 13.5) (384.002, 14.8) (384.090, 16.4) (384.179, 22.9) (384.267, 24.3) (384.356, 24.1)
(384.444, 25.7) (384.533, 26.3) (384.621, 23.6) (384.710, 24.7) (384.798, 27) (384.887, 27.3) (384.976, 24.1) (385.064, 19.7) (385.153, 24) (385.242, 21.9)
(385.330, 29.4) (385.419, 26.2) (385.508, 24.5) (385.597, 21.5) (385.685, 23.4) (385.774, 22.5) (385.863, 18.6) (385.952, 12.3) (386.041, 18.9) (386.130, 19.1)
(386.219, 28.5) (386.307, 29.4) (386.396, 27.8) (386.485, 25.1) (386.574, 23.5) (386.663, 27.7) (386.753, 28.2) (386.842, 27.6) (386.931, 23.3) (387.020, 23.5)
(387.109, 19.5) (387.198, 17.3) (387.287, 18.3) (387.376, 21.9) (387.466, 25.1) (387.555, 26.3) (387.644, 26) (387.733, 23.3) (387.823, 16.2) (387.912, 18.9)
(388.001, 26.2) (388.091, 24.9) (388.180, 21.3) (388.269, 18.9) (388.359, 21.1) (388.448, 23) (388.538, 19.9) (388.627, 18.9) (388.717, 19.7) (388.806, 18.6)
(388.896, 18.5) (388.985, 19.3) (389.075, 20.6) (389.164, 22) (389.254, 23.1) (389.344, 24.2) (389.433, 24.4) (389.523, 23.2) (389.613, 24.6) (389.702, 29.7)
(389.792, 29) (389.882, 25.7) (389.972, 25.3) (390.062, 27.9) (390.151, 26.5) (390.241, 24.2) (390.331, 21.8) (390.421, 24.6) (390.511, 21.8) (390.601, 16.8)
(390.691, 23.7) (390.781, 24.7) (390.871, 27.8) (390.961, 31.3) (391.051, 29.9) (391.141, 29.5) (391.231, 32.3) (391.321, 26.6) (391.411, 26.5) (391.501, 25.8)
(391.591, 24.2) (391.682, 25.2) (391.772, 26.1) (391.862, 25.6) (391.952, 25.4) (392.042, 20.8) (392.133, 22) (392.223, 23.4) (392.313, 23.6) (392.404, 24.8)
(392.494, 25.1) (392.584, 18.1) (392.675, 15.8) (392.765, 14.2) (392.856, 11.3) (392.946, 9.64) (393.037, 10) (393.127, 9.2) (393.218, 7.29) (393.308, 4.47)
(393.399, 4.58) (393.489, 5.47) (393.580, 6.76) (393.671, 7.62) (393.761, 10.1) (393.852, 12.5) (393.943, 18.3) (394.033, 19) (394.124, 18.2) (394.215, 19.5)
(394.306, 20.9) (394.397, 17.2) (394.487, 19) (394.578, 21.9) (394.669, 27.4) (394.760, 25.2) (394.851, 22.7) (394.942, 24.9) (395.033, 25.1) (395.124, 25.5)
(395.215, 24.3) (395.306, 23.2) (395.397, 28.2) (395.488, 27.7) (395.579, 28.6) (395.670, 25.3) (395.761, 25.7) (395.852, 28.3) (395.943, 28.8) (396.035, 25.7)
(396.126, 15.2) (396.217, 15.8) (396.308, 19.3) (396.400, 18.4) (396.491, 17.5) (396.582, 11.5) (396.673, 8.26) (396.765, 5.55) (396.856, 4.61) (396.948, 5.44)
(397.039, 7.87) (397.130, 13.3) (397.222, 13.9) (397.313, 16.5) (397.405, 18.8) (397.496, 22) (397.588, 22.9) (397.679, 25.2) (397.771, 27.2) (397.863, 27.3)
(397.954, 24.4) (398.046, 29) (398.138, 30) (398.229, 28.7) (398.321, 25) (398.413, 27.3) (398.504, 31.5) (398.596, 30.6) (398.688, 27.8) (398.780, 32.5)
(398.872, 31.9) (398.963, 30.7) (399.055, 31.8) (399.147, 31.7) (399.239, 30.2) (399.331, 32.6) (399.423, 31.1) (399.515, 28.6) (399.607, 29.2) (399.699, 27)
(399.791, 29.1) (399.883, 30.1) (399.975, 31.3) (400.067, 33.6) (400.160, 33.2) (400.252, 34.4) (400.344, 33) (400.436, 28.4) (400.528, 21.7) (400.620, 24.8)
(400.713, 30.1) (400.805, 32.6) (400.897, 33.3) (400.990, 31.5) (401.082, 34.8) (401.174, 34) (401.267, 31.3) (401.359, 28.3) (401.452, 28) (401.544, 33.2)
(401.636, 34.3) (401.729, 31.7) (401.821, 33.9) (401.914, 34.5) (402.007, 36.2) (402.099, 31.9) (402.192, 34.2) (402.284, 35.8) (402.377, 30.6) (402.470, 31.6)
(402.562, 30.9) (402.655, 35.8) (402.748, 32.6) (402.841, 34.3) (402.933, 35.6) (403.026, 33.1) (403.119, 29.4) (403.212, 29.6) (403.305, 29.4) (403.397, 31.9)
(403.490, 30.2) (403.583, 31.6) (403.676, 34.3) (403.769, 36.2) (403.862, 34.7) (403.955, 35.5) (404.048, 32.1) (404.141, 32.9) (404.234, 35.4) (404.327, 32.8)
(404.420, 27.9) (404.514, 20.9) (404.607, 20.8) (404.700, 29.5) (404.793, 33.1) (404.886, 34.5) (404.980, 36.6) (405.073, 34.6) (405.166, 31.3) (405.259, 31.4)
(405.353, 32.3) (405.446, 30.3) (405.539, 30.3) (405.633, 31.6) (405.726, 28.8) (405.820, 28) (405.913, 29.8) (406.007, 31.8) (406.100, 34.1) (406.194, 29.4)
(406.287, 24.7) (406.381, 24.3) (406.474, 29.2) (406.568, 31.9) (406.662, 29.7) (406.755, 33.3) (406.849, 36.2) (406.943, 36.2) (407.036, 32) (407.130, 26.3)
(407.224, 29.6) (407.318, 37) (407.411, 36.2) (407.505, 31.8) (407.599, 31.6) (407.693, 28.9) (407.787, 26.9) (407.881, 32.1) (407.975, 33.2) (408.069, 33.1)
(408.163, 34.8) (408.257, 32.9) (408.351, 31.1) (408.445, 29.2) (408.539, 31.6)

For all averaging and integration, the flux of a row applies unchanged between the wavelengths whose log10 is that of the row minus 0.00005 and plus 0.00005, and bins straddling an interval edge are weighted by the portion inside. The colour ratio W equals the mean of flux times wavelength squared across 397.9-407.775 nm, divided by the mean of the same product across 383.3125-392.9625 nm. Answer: 1.49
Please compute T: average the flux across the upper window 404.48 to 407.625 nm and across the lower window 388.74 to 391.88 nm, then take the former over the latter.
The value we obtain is 1.24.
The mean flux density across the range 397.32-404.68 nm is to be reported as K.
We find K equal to 30.5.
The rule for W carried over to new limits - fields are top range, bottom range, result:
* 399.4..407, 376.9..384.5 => 1.59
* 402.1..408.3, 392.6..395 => 2.26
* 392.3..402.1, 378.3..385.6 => 1.16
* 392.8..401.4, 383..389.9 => 1.11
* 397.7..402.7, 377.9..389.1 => 1.52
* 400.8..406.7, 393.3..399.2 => 1.57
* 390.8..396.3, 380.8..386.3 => 1.06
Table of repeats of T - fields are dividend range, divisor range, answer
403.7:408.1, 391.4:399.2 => 1.52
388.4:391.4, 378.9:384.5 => 1.17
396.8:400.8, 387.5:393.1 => 1.15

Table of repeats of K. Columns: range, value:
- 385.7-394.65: 21.2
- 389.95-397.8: 20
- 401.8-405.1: 32.3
